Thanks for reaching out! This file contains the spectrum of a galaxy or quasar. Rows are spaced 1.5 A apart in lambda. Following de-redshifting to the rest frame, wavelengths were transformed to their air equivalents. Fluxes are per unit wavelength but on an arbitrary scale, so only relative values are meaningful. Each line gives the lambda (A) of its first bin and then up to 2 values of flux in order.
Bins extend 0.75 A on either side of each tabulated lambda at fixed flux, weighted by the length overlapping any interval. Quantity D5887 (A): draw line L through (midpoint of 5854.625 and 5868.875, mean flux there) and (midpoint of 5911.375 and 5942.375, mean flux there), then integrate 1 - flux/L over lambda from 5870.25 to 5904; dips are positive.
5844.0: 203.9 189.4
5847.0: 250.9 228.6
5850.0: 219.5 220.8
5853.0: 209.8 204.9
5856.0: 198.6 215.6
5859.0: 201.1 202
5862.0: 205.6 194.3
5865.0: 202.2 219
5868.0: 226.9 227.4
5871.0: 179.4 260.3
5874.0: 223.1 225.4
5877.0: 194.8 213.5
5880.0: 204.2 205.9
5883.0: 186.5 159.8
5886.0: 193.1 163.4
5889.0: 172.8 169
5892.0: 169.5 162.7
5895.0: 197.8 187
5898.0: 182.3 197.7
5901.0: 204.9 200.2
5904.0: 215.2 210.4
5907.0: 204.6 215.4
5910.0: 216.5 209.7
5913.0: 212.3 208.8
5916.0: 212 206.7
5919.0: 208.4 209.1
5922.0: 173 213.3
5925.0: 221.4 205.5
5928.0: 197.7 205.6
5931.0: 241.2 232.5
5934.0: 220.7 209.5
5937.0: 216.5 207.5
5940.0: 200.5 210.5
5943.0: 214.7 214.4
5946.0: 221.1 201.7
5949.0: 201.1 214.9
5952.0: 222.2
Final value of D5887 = 2.4 A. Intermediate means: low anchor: 207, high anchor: 211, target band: 194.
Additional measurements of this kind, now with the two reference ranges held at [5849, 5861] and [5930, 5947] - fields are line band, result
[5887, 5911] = 2.37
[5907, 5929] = 0.75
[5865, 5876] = -0.56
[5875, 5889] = 1.29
